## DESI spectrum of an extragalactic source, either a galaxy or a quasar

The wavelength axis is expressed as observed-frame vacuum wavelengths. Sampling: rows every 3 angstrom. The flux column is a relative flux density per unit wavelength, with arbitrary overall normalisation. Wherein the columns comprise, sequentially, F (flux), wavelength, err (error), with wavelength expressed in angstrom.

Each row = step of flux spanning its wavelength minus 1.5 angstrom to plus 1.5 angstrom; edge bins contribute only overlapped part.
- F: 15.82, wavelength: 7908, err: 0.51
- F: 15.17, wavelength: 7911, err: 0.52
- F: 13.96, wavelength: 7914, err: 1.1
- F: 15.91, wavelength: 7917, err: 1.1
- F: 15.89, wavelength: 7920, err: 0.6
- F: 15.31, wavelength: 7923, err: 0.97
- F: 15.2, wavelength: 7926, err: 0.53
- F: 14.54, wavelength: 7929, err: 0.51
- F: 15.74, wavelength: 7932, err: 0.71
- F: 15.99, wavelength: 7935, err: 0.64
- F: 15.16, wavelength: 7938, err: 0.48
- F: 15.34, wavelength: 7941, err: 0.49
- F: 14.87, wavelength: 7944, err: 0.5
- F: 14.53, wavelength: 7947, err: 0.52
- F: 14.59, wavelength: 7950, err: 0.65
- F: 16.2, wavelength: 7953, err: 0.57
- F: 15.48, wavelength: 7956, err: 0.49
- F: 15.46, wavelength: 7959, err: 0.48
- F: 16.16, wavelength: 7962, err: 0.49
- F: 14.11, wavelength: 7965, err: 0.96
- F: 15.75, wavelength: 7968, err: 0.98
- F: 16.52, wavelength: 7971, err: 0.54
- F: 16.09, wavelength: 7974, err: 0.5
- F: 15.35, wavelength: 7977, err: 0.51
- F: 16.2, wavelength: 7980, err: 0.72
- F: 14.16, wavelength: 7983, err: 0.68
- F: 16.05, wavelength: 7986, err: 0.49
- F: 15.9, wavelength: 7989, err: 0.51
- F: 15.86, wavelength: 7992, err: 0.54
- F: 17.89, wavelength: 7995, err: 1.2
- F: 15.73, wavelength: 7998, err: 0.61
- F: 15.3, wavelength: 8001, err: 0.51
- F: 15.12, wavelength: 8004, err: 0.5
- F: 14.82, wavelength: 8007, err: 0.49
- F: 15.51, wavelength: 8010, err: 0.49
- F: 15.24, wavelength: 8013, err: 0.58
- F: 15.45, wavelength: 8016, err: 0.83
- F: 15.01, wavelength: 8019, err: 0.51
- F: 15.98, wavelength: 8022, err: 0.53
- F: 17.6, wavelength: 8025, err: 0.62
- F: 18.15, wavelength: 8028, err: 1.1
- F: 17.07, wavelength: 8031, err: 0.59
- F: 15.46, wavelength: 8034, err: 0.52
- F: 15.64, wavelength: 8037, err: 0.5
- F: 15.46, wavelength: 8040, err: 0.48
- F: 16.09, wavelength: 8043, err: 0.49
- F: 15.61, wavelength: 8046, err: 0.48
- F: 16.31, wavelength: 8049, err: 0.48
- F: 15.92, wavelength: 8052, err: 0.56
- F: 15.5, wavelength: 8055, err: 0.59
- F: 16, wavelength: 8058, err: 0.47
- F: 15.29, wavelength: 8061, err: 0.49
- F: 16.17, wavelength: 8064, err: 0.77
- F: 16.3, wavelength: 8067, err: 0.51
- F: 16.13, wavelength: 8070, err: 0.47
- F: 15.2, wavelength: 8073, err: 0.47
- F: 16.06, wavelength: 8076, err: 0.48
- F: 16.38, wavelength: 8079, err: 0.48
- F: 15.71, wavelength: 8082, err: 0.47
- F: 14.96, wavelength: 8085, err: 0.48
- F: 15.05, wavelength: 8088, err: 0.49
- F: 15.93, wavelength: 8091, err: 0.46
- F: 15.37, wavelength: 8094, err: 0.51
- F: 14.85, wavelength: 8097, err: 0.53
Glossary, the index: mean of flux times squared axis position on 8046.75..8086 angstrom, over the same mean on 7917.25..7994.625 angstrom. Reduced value 1.1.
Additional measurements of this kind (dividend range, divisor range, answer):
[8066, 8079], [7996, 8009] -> 1.06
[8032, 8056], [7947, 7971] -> 1.05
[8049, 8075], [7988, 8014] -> 1.02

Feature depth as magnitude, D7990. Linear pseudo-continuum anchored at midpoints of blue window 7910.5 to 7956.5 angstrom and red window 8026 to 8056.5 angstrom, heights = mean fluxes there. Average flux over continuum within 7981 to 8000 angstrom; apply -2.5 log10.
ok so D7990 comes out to -0.01 mag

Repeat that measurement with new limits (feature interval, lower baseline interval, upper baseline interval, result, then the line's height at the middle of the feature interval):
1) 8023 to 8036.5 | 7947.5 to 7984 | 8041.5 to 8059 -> -0.07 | 15.8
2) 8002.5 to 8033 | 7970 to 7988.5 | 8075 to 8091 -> -0.02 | 15.7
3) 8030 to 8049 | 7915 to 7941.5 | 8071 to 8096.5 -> -0.03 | 15.5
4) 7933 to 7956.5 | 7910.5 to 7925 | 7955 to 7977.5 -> 0.01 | 15.5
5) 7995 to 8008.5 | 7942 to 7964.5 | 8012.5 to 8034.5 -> 0.03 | 16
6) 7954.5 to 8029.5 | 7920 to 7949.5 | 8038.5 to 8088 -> -0.02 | 15.5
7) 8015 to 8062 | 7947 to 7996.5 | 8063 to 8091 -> -0.02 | 15.7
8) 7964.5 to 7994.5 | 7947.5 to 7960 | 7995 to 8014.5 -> -0.02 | 15.4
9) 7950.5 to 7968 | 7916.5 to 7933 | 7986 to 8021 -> 0.00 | 15.5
